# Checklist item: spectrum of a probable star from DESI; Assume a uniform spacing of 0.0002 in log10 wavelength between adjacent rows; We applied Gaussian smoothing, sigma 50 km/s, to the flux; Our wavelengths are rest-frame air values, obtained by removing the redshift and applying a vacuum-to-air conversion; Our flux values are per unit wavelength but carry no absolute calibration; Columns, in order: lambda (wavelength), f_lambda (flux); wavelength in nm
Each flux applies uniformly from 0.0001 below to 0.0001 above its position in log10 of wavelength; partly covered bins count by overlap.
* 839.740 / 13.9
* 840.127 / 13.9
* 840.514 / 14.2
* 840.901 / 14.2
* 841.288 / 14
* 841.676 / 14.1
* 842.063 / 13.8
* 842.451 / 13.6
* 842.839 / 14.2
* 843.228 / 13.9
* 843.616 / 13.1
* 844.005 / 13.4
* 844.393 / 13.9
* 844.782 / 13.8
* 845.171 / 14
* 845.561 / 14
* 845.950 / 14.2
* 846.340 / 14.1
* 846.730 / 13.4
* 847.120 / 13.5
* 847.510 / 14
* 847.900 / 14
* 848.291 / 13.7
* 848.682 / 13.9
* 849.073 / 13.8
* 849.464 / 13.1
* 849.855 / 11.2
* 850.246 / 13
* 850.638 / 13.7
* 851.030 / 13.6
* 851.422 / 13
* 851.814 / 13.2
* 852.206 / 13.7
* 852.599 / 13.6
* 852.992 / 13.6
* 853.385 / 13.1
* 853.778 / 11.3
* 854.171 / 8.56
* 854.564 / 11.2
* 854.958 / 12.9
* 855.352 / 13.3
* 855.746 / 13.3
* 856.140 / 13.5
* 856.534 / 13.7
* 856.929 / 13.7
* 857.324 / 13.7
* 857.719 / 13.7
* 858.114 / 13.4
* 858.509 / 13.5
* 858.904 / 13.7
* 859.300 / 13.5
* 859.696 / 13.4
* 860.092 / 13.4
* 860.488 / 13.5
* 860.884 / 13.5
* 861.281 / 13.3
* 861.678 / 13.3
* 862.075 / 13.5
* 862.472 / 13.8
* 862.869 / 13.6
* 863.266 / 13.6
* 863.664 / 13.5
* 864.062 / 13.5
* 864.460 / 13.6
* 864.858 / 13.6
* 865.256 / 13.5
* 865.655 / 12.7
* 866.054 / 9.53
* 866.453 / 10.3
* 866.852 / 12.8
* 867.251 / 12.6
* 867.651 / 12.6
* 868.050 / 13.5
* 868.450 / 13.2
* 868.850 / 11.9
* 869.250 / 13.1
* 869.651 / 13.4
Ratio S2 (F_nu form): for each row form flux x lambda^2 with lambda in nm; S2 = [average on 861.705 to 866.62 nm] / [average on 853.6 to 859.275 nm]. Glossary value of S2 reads 1.0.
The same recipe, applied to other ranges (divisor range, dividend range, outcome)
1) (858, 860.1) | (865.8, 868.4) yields 0.90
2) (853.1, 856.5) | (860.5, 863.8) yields 1.12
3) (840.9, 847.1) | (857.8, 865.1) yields 1.02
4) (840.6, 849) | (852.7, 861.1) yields 0.97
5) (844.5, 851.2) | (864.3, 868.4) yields 0.96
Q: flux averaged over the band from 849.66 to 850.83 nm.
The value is 12.6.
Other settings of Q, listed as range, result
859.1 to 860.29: 13.4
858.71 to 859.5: 13.6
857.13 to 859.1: 13.6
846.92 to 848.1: 13.8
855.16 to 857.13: 13.5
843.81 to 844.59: 13.7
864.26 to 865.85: 13.4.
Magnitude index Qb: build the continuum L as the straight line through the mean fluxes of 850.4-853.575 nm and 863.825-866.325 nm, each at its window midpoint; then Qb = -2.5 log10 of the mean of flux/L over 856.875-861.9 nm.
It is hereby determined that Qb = -0.04 mag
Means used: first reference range 13.4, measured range 13.5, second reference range 12.7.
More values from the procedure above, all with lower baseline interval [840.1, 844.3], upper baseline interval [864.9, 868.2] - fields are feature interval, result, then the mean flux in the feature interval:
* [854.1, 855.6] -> 0.106 mag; 11.8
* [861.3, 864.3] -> -0.087 mag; 13.5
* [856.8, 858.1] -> -0.067 mag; 13.7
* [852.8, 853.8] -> 0.018 mag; 12.9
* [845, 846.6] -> -0.033 mag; 14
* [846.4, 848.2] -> -0.019 mag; 13.8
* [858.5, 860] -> -0.066 mag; 13.5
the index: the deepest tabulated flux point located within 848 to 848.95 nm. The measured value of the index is 13.7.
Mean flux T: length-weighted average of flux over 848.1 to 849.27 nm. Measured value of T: 13.8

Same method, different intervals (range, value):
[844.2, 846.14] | 14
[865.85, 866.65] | 9.92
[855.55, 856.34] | 13.4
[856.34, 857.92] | 13.7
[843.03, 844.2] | 13.5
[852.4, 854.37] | 12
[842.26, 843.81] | 13.7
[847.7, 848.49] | 13.8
